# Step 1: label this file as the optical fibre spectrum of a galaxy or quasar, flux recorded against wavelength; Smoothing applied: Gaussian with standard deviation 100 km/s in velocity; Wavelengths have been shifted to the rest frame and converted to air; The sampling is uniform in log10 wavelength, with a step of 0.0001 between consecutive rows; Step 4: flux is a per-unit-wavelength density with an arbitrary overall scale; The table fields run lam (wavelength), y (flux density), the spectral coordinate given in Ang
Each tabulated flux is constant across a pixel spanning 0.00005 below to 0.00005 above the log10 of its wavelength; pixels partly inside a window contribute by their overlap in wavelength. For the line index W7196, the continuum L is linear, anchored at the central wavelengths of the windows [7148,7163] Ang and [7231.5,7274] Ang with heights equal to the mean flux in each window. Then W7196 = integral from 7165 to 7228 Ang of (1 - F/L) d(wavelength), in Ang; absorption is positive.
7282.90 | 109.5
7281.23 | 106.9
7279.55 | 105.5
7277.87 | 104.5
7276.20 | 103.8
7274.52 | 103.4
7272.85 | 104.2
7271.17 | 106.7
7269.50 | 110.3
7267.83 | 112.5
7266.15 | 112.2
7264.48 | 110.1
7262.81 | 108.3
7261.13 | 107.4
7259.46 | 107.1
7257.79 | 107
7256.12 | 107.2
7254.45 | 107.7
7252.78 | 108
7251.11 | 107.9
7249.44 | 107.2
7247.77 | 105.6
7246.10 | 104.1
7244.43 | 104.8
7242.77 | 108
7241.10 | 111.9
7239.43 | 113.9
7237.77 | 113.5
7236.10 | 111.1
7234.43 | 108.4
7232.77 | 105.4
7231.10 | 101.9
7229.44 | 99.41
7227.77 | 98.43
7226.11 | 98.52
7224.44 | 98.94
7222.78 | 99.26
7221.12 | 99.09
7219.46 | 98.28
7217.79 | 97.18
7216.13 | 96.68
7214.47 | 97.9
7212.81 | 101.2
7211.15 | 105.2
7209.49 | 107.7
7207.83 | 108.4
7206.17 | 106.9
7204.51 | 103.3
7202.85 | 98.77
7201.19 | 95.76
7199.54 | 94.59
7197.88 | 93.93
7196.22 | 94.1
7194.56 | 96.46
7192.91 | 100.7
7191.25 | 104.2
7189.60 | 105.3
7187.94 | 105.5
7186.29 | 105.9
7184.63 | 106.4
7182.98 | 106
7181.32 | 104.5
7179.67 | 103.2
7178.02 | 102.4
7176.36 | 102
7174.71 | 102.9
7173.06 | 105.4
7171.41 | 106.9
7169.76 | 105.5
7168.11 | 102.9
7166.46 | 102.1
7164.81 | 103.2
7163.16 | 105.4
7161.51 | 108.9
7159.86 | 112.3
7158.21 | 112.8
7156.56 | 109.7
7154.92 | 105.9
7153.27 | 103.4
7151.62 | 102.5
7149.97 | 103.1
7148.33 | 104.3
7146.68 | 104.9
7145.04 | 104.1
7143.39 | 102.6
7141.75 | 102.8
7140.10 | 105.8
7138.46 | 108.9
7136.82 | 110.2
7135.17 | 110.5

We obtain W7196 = 3.4 Ang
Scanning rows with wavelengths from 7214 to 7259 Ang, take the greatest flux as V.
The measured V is 113.9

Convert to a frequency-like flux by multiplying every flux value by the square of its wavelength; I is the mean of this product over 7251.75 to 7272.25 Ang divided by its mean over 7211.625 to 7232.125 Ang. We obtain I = 1.11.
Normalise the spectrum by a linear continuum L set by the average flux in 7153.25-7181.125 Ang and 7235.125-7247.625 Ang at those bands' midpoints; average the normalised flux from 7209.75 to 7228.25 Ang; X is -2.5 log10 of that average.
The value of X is 0.09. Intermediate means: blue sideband 106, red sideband 109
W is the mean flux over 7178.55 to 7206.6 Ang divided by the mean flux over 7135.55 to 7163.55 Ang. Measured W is 0.95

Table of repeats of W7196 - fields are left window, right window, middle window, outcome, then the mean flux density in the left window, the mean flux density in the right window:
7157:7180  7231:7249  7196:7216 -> 1.2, 106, 108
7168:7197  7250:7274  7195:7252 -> 1.7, 103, 108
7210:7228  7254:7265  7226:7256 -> -0.8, 99.3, 108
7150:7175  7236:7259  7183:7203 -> 1.2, 106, 108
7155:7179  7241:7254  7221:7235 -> 0.7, 106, 107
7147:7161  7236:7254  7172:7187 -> 0.4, 107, 109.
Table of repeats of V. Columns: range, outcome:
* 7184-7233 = 108.4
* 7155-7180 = 112.8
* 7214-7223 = 99.26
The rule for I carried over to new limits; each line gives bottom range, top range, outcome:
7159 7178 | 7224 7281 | 1.04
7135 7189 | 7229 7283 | 1.05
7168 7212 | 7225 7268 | 1.06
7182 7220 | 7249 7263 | 1.08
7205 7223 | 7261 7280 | 1.07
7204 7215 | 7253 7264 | 1.04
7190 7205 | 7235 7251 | 1.12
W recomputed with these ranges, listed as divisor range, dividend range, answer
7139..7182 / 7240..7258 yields 1.02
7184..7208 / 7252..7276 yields 1.07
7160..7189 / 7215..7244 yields 0.99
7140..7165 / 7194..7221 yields 0.94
